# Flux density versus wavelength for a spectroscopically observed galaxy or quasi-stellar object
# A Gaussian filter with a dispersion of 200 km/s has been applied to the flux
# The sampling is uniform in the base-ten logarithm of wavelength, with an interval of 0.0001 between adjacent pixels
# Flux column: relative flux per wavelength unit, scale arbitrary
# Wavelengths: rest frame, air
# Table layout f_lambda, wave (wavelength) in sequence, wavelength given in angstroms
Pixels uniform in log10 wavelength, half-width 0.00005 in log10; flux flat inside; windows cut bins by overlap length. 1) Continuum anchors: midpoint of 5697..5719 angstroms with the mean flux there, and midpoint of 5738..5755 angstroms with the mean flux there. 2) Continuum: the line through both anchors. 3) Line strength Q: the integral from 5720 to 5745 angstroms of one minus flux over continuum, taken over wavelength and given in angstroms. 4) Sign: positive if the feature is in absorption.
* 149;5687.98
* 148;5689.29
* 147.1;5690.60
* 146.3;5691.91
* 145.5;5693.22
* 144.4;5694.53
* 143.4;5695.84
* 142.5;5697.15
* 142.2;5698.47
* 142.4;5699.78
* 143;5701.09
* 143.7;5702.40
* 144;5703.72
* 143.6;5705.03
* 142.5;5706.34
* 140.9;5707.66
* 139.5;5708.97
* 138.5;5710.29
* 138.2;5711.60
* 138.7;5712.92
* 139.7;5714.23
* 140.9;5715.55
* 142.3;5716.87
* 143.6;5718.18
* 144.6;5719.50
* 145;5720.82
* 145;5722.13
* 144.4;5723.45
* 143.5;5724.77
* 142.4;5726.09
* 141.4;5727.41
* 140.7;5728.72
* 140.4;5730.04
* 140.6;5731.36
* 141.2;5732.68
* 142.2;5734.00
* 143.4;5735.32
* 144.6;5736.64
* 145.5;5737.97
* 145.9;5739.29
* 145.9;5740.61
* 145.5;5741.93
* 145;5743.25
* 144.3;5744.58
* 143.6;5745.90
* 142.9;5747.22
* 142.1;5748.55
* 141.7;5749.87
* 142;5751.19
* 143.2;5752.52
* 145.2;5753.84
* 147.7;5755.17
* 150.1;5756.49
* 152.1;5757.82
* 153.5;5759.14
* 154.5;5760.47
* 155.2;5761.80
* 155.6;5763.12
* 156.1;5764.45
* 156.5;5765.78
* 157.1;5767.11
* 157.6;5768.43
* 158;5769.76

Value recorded -0.1 angstroms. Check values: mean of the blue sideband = 142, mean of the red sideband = 144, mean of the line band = 144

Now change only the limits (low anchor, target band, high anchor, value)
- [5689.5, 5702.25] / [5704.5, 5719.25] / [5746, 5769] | 0.50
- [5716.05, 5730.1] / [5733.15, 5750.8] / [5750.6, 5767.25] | 0.41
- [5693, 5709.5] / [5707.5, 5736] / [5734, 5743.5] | 0.45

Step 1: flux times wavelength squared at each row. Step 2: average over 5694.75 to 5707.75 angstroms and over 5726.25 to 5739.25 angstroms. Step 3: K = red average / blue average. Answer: 1.01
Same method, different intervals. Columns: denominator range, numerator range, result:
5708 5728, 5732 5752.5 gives 1.02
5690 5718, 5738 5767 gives 1.06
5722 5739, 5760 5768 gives 1.11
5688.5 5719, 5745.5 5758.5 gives 1.03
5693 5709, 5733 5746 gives 1.02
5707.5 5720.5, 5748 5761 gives 1.06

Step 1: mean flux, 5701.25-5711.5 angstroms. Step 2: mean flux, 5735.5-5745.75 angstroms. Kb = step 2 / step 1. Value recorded 1.02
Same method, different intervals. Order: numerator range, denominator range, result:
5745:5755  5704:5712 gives 1.02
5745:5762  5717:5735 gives 1.03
